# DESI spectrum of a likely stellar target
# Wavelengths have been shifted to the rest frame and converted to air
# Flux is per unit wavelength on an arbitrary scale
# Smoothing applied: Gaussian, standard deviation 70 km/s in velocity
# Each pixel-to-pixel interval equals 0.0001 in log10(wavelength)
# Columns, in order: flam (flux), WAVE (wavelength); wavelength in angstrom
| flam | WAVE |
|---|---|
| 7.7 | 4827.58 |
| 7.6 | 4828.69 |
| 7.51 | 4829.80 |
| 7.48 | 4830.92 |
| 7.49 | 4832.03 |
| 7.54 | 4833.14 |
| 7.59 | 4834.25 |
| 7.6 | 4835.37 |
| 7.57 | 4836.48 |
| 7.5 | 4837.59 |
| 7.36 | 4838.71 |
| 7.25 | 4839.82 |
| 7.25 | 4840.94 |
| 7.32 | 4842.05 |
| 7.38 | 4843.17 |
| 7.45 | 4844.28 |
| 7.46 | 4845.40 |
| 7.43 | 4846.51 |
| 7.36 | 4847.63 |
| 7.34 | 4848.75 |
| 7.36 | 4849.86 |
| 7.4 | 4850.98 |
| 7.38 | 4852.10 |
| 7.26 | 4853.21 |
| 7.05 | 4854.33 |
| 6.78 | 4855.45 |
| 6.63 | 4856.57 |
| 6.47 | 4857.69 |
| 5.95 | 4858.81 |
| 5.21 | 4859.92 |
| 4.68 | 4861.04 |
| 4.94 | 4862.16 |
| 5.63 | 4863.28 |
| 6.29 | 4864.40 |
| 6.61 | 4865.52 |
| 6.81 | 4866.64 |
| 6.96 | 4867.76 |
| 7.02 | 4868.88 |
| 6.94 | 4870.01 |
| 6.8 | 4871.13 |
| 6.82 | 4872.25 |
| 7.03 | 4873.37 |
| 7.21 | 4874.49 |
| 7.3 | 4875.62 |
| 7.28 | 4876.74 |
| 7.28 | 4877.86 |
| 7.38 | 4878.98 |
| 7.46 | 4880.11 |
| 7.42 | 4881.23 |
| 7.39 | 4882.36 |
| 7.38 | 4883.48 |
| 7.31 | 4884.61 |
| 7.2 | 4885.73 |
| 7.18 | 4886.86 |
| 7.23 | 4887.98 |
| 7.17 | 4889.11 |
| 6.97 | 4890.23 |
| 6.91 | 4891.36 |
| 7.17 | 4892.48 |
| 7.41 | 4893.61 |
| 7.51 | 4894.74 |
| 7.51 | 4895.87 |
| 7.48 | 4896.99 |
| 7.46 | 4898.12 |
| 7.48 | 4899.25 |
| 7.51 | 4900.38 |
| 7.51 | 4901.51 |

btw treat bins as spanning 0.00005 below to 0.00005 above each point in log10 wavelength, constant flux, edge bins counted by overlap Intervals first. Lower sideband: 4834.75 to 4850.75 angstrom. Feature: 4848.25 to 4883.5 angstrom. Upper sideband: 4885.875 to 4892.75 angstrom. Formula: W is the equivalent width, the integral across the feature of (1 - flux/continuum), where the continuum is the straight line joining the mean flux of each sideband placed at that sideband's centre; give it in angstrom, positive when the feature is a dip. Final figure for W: 2.3 angstrom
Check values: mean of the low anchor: 7.4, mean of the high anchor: 7.11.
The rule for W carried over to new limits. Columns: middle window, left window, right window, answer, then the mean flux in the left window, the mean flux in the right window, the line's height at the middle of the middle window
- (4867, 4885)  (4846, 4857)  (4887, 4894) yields -0.04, 7.2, 7.15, 7.17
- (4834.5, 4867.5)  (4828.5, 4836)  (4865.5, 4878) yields 1.99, 7.54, 7.01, 7.29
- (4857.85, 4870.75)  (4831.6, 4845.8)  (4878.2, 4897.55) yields 2.19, 7.44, 7.3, 7.37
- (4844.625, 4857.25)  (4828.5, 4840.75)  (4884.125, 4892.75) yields 0.28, 7.49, 7.15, 7.38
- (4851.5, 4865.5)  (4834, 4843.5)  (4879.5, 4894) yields 2.17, 7.41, 7.24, 7.34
